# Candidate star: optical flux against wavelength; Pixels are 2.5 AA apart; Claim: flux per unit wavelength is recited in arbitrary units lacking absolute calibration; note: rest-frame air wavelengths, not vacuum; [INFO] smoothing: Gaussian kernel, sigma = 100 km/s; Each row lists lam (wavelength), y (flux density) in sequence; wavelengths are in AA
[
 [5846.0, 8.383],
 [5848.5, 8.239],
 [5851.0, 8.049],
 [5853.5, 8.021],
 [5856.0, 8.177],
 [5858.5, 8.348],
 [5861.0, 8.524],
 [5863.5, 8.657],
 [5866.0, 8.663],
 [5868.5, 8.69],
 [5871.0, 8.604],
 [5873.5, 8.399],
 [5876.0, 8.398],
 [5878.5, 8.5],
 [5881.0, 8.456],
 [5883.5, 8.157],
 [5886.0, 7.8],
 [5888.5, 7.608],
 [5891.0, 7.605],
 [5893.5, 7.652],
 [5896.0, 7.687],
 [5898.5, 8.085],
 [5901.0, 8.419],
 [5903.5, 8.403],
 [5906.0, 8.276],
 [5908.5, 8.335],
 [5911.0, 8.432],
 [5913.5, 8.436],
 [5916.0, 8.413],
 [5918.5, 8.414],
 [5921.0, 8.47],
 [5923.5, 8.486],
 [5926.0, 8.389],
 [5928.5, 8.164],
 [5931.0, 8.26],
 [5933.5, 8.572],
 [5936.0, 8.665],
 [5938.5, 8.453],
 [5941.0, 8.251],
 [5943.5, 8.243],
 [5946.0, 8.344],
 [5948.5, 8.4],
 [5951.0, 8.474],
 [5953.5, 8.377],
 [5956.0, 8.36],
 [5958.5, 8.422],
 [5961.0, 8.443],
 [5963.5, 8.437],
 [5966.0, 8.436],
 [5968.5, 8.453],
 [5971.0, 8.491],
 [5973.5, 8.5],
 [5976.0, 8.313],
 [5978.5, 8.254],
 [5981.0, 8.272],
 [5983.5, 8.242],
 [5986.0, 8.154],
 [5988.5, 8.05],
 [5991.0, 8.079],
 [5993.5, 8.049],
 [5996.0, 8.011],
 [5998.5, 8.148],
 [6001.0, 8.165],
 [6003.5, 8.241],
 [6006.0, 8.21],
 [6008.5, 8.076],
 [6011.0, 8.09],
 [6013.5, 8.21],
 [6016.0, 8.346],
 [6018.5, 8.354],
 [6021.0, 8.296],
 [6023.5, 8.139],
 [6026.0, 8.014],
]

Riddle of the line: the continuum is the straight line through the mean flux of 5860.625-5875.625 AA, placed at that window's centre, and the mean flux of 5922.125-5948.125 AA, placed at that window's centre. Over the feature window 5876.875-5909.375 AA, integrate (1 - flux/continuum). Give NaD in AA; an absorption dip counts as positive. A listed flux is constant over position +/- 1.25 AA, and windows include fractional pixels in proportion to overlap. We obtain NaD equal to 1.6 AA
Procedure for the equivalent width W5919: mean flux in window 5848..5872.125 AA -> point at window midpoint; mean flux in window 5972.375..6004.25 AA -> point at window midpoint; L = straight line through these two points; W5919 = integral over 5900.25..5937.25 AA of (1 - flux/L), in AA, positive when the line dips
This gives -0.5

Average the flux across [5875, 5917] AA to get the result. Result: 8.15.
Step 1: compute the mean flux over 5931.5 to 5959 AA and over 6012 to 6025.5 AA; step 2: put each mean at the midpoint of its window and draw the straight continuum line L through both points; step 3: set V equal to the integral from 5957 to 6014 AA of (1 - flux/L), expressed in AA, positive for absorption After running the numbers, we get 0.5 AA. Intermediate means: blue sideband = 8.41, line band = 8.25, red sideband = 8.25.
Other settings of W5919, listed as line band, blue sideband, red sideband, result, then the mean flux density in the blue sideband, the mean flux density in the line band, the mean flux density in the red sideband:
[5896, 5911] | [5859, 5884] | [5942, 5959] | 0.3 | 8.51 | 8.26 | 8.37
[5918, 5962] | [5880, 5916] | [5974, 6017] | -1.4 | 8.1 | 8.4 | 8.18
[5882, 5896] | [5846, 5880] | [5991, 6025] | 1.0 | 8.4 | 7.77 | 8.17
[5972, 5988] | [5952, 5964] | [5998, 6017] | 0.1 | 8.41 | 8.28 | 8.19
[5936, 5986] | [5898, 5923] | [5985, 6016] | -0.8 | 8.38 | 8.38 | 8.13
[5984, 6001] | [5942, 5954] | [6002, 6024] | 0.4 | 8.36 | 8.1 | 8.22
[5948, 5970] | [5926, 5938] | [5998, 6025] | -0.2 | 8.41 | 8.42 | 8.21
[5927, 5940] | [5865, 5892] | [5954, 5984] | -0.1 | 8.26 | 8.42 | 8.39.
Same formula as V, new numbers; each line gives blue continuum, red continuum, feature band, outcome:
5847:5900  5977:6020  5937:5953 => -0.3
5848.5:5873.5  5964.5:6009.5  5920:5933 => -0.1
